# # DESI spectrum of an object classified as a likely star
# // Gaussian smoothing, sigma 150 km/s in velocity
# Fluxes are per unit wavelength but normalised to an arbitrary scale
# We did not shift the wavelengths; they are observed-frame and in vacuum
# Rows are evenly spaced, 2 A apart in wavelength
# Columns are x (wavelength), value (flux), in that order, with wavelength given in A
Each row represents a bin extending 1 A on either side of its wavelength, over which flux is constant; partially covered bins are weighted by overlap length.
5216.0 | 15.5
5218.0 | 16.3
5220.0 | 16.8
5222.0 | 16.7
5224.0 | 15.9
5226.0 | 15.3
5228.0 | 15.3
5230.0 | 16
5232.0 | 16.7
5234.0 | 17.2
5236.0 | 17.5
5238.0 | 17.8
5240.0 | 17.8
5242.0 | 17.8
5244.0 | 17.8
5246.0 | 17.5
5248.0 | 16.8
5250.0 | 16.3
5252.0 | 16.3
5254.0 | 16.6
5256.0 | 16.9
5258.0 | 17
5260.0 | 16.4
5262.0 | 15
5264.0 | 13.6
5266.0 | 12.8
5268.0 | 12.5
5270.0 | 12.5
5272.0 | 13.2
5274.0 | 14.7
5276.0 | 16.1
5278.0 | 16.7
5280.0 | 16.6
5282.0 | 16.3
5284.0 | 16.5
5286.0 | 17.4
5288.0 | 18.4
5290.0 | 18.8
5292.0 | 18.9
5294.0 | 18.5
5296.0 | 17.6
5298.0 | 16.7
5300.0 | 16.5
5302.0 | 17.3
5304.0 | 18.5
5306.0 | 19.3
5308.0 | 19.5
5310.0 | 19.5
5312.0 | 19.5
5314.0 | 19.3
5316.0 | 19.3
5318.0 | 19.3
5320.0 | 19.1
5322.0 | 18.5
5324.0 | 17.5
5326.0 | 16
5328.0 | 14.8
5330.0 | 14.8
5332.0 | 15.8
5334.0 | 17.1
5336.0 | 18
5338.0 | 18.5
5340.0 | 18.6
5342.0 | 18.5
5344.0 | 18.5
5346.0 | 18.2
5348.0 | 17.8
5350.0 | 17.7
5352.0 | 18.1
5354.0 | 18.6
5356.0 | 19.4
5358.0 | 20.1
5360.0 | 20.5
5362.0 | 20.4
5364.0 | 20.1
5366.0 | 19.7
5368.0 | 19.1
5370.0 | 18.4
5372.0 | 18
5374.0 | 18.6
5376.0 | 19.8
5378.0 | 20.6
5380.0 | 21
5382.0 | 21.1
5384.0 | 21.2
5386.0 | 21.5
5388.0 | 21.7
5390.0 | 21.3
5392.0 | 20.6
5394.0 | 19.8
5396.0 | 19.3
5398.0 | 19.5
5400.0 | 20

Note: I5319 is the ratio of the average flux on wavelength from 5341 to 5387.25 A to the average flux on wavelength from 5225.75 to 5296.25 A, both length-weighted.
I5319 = 1.19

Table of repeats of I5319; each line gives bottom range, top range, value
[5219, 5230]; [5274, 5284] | 1.02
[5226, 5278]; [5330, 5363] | 1.15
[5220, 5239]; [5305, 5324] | 1.16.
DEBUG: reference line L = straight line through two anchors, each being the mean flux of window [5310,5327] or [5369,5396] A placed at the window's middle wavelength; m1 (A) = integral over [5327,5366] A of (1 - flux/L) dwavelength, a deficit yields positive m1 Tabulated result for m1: 2.3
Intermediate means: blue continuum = 18.6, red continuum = 20.2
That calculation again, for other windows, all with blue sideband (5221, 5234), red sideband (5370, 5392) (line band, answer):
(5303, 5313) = -0.50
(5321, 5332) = 1.51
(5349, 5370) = 0.49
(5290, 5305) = 0.21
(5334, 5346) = 0.59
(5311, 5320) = -0.37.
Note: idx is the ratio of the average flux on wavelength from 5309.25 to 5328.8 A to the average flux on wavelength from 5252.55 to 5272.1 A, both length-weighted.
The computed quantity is 1.24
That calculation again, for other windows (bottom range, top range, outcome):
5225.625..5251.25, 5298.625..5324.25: 1.10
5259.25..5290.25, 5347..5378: 1.24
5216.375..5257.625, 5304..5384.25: 1.12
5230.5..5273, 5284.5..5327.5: 1.14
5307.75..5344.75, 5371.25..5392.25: 1.14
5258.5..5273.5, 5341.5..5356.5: 1.32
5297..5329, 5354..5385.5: 1.09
